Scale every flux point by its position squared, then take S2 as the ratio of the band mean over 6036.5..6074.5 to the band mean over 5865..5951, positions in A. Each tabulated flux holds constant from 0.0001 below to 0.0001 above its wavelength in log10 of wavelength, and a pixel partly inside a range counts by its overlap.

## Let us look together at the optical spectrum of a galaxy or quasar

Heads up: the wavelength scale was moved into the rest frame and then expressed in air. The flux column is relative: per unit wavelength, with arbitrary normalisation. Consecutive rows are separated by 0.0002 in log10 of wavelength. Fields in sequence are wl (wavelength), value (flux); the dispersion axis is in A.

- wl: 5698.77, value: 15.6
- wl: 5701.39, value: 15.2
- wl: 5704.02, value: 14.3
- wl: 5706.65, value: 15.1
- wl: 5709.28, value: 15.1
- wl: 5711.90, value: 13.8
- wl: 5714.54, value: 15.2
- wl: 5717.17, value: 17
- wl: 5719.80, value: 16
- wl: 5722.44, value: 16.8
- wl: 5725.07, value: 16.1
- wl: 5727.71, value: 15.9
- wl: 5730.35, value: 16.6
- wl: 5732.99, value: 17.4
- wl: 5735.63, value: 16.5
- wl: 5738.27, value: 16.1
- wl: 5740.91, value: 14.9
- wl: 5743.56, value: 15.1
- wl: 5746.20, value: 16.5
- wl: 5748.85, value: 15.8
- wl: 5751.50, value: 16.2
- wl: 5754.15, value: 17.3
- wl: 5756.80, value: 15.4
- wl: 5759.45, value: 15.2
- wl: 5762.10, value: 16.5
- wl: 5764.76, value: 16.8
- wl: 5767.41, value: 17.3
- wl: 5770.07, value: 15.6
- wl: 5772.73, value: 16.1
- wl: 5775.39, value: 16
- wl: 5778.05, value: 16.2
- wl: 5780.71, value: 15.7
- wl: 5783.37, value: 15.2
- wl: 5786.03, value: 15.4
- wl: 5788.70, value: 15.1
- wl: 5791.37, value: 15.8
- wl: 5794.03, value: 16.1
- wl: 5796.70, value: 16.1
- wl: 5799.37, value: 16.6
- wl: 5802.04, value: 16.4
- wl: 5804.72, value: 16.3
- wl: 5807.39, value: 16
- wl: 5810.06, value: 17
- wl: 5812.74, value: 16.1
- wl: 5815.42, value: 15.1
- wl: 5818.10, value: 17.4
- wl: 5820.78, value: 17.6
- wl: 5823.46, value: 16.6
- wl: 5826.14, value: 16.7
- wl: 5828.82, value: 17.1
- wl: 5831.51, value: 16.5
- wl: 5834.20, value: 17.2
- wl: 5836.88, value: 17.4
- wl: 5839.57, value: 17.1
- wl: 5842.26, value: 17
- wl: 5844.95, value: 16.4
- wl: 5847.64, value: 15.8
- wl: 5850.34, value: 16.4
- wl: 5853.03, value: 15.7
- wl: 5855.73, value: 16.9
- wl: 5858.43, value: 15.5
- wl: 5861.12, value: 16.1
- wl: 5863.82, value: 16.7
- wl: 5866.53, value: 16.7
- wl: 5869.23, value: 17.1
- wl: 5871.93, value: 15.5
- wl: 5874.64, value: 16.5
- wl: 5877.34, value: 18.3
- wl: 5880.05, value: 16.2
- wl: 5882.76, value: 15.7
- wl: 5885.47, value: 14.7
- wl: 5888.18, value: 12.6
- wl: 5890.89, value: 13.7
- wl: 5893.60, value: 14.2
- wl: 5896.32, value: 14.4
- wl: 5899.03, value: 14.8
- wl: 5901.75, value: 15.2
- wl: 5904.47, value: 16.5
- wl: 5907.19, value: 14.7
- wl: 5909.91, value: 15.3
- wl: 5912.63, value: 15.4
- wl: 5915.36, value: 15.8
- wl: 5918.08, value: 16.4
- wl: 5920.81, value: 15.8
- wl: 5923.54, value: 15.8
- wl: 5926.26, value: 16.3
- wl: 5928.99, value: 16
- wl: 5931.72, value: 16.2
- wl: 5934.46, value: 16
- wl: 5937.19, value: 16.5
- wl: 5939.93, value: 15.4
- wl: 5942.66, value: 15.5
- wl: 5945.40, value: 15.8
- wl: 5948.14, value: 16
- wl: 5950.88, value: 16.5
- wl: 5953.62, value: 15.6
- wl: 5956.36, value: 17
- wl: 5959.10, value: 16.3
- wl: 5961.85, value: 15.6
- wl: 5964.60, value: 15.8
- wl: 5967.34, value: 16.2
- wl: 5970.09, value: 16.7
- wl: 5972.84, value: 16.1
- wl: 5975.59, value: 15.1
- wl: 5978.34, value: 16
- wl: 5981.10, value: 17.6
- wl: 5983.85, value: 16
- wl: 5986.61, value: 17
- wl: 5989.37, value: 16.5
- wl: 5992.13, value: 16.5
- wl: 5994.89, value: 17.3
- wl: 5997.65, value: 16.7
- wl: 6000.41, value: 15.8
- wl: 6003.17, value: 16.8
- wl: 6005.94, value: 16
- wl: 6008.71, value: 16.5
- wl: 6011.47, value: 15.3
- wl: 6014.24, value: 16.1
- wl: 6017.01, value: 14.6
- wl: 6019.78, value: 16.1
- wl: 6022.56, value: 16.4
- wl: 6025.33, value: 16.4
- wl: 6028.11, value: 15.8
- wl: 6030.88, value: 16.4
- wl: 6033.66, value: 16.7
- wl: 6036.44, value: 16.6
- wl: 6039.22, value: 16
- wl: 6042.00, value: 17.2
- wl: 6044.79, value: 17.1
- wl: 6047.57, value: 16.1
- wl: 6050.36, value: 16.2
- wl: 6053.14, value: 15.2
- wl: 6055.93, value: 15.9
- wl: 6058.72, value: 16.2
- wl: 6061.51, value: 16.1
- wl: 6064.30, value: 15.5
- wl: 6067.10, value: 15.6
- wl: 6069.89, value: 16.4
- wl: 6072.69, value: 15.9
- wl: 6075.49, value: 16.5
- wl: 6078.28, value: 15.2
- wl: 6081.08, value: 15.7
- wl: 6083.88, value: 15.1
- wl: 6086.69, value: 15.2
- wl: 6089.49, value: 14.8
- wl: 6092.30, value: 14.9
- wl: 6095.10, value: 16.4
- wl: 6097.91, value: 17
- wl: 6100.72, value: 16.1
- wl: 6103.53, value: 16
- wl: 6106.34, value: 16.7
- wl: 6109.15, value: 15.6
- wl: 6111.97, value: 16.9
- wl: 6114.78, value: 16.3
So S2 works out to 1.1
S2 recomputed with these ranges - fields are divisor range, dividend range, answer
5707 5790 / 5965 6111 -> 1.11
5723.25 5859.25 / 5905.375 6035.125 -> 1.05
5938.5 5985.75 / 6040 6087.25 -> 1.03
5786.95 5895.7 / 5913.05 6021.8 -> 1.04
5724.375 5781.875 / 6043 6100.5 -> 1.09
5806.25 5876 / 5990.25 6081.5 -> 1.04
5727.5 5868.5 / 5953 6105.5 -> 1.07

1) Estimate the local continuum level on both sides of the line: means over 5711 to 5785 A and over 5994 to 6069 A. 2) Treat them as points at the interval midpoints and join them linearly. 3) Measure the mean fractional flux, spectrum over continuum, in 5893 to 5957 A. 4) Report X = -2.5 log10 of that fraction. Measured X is 0.028 mag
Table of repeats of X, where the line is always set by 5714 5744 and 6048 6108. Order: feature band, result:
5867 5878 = -0.047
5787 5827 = -0.014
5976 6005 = -0.042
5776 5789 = 0.038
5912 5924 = 0.010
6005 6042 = -0.015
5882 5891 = 0.136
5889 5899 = 0.137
